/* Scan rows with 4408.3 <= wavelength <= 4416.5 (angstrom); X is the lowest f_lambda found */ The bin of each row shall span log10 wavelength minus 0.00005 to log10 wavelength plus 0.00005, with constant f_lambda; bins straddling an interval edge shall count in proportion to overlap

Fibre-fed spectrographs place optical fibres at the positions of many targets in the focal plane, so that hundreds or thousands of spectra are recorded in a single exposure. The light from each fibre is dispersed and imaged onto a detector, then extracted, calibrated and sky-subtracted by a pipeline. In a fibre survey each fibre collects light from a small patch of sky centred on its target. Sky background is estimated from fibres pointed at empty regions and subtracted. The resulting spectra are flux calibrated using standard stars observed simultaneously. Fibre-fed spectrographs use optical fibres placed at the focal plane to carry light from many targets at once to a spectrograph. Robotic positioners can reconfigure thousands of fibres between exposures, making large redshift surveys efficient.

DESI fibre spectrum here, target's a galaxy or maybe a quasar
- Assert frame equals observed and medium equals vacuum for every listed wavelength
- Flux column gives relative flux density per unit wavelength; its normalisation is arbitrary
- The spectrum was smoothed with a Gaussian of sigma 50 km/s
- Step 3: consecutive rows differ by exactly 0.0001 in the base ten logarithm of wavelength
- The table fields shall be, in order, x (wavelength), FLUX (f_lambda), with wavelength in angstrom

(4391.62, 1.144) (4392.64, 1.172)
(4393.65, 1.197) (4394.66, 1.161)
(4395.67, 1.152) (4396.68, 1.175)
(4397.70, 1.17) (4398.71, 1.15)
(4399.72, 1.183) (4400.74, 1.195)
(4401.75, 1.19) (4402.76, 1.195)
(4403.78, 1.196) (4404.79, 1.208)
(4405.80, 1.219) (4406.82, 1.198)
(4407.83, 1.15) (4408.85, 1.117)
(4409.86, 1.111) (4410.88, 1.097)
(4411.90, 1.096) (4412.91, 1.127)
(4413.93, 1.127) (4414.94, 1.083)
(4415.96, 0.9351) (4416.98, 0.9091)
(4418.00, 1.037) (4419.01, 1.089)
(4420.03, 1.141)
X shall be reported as 0.9351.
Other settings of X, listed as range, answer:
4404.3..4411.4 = 1.097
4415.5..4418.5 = 0.9091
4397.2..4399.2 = 1.15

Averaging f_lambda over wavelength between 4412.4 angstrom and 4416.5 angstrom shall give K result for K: 1.07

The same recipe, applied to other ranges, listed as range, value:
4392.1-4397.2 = 1.17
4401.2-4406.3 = 1.2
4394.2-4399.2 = 1.16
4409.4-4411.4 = 1.1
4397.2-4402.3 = 1.18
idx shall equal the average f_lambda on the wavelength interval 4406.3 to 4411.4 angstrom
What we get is 1.13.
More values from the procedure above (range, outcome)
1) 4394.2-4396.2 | 1.16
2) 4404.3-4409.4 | 1.18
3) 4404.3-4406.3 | 1.22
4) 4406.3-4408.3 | 1.17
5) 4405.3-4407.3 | 1.21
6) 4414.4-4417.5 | 0.977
